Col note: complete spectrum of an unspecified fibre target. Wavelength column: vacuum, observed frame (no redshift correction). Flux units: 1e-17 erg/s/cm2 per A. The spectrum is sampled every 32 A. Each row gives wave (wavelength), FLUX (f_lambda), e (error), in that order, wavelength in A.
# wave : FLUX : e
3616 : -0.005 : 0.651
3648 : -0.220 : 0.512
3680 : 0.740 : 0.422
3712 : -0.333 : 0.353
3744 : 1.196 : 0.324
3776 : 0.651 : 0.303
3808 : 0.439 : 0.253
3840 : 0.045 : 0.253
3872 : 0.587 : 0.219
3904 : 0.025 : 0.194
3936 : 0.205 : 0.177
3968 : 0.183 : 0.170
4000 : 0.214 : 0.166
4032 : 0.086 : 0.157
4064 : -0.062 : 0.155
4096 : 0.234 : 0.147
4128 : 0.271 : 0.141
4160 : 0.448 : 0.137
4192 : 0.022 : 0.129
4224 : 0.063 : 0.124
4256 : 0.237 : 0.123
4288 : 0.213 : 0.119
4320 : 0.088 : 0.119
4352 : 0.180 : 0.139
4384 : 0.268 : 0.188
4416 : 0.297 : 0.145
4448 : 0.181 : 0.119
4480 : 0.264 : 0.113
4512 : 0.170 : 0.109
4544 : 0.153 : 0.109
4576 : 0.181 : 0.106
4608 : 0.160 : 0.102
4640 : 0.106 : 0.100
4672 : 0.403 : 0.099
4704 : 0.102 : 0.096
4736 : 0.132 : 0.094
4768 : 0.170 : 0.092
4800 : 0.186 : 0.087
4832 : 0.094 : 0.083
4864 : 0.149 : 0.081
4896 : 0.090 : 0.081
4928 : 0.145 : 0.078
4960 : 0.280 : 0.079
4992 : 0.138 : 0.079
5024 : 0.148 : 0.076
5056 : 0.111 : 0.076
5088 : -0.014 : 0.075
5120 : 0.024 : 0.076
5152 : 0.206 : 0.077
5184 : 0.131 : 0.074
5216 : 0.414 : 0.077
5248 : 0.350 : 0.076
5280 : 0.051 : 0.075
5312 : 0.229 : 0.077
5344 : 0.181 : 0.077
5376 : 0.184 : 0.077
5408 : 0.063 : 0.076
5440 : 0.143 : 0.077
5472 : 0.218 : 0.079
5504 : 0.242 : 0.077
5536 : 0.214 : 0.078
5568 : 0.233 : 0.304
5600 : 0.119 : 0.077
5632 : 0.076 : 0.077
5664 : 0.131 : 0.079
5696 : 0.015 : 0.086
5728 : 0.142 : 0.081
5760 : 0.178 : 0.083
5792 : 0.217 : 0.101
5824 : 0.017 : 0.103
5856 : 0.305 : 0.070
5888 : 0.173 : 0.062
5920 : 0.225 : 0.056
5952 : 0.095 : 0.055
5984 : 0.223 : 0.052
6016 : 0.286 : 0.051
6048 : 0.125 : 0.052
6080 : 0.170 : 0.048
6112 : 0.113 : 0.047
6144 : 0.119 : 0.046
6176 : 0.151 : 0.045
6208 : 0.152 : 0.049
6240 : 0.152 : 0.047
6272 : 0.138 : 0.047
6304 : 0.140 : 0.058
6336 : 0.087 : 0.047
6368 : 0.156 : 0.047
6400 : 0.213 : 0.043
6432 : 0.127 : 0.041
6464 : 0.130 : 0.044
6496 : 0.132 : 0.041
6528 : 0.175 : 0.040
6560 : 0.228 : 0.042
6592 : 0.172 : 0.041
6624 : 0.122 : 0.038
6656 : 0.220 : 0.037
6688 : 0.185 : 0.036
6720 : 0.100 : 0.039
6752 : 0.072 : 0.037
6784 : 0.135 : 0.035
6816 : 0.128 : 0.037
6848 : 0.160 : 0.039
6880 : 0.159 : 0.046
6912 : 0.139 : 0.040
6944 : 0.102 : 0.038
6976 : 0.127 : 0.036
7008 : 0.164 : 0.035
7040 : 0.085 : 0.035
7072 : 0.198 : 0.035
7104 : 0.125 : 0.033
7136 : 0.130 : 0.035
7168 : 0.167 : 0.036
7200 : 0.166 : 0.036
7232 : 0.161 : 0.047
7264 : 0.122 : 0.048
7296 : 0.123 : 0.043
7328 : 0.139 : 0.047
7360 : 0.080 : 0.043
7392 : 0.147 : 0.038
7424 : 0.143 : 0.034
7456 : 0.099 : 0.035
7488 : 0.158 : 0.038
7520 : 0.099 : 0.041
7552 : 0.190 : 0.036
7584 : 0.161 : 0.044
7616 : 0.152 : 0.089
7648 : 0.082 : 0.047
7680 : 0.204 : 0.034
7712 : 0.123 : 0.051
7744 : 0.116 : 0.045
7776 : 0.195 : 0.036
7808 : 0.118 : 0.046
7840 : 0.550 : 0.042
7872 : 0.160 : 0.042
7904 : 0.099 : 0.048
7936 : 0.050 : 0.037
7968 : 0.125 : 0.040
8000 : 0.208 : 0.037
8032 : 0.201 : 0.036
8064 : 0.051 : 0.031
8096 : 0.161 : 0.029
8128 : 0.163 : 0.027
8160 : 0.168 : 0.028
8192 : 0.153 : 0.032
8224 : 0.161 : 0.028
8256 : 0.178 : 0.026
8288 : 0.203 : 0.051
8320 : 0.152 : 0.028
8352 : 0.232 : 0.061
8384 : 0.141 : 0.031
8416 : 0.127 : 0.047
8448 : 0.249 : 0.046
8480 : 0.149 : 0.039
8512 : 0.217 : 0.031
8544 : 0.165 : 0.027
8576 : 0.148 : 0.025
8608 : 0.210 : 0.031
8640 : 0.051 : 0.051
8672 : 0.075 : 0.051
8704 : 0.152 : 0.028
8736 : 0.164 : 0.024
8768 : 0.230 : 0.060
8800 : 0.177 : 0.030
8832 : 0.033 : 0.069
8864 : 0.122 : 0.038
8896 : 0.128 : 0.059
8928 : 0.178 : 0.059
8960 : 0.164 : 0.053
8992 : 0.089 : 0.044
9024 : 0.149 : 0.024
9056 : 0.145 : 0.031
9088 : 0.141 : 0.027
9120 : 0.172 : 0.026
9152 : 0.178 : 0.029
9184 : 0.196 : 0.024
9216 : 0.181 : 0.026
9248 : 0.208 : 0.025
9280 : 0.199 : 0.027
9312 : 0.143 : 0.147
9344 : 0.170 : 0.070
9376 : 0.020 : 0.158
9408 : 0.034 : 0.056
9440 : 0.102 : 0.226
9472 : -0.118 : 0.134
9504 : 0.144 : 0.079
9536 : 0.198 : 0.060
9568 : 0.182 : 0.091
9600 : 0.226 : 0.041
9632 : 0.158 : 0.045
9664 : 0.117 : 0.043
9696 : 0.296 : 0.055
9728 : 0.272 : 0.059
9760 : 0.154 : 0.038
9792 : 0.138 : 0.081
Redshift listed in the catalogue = 1.101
